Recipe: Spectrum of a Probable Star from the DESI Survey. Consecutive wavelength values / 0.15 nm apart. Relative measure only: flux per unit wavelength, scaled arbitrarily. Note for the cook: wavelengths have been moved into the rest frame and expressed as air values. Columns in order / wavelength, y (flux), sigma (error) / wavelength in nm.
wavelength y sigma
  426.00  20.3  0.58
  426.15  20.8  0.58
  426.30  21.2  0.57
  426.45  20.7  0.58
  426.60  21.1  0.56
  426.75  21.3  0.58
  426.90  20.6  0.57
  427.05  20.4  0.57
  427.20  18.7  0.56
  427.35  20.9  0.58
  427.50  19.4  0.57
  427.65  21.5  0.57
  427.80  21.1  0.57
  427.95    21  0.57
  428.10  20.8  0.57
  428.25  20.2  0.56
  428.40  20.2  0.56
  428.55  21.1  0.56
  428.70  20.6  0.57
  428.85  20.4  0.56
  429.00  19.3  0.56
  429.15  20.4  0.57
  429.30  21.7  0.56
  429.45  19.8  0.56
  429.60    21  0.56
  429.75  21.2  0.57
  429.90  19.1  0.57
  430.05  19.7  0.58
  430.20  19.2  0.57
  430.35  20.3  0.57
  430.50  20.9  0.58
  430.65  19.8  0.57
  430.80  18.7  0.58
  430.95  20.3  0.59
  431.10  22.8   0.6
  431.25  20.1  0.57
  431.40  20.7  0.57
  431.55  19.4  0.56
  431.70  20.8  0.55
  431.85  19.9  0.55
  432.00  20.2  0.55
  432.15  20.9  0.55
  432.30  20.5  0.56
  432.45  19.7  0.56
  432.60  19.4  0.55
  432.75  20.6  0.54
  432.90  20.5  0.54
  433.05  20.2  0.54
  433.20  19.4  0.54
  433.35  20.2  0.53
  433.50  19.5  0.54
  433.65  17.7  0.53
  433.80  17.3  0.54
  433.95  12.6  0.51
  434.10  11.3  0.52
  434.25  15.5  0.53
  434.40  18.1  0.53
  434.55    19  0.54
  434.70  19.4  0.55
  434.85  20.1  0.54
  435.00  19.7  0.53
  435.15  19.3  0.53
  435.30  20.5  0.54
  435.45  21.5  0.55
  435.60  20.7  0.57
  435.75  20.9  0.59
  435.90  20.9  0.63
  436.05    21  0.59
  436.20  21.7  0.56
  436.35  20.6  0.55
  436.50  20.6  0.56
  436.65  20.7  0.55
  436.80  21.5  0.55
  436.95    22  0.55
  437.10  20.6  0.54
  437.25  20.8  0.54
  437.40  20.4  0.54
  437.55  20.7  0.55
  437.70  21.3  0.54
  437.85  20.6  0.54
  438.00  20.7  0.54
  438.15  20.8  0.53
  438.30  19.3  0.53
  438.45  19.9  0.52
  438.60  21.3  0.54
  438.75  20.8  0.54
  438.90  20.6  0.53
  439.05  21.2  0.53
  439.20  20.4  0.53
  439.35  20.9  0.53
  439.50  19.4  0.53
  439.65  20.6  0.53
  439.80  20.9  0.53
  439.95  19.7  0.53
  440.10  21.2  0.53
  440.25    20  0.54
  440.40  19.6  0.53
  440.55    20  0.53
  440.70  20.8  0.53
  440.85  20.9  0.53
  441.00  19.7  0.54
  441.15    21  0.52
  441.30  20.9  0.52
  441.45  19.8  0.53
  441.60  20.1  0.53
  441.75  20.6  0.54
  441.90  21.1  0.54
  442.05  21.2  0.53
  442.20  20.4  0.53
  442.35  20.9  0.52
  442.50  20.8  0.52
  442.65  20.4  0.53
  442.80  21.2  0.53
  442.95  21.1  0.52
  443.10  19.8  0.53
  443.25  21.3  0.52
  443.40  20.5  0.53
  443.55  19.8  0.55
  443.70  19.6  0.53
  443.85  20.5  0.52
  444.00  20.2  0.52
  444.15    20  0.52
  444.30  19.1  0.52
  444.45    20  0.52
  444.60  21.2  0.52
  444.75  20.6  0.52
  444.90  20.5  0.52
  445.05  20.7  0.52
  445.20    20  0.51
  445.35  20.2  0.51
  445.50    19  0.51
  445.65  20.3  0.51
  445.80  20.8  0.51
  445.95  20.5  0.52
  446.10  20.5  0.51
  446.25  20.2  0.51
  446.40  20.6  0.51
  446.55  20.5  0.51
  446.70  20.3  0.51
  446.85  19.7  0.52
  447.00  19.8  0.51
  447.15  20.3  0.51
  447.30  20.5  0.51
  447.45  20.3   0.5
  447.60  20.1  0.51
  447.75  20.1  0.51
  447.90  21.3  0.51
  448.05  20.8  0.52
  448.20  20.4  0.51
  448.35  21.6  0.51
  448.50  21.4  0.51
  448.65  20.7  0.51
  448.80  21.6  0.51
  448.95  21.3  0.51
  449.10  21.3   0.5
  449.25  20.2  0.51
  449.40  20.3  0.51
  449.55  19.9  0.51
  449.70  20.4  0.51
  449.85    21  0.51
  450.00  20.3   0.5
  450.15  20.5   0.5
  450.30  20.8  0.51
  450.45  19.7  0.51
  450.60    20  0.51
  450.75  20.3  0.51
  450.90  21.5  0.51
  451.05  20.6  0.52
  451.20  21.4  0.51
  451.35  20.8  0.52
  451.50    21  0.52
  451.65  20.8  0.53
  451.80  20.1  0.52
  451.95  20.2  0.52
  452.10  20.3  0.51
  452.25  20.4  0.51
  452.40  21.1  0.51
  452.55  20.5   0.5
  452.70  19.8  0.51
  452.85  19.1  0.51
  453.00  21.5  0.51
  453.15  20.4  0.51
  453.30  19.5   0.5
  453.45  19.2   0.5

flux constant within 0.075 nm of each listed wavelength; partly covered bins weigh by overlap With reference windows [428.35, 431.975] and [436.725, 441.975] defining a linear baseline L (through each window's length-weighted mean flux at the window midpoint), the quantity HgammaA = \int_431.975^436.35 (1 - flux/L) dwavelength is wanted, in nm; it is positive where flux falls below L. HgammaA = 0.25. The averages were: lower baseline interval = 20.3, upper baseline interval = 20.6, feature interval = 19.3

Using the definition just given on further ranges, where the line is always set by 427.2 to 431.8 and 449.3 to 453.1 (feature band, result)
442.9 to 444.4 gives 0.02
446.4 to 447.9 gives 0.02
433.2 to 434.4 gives 0.22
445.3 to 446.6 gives 0.01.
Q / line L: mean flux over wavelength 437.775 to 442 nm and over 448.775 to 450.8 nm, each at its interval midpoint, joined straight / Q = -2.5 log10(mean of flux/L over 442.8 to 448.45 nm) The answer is 0.01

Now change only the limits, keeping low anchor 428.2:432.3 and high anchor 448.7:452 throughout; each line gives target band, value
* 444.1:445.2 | 0.01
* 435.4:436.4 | -0.03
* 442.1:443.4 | -0.01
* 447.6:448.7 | -0.01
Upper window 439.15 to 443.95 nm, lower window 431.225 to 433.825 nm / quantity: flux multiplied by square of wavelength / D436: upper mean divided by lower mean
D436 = 1.1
